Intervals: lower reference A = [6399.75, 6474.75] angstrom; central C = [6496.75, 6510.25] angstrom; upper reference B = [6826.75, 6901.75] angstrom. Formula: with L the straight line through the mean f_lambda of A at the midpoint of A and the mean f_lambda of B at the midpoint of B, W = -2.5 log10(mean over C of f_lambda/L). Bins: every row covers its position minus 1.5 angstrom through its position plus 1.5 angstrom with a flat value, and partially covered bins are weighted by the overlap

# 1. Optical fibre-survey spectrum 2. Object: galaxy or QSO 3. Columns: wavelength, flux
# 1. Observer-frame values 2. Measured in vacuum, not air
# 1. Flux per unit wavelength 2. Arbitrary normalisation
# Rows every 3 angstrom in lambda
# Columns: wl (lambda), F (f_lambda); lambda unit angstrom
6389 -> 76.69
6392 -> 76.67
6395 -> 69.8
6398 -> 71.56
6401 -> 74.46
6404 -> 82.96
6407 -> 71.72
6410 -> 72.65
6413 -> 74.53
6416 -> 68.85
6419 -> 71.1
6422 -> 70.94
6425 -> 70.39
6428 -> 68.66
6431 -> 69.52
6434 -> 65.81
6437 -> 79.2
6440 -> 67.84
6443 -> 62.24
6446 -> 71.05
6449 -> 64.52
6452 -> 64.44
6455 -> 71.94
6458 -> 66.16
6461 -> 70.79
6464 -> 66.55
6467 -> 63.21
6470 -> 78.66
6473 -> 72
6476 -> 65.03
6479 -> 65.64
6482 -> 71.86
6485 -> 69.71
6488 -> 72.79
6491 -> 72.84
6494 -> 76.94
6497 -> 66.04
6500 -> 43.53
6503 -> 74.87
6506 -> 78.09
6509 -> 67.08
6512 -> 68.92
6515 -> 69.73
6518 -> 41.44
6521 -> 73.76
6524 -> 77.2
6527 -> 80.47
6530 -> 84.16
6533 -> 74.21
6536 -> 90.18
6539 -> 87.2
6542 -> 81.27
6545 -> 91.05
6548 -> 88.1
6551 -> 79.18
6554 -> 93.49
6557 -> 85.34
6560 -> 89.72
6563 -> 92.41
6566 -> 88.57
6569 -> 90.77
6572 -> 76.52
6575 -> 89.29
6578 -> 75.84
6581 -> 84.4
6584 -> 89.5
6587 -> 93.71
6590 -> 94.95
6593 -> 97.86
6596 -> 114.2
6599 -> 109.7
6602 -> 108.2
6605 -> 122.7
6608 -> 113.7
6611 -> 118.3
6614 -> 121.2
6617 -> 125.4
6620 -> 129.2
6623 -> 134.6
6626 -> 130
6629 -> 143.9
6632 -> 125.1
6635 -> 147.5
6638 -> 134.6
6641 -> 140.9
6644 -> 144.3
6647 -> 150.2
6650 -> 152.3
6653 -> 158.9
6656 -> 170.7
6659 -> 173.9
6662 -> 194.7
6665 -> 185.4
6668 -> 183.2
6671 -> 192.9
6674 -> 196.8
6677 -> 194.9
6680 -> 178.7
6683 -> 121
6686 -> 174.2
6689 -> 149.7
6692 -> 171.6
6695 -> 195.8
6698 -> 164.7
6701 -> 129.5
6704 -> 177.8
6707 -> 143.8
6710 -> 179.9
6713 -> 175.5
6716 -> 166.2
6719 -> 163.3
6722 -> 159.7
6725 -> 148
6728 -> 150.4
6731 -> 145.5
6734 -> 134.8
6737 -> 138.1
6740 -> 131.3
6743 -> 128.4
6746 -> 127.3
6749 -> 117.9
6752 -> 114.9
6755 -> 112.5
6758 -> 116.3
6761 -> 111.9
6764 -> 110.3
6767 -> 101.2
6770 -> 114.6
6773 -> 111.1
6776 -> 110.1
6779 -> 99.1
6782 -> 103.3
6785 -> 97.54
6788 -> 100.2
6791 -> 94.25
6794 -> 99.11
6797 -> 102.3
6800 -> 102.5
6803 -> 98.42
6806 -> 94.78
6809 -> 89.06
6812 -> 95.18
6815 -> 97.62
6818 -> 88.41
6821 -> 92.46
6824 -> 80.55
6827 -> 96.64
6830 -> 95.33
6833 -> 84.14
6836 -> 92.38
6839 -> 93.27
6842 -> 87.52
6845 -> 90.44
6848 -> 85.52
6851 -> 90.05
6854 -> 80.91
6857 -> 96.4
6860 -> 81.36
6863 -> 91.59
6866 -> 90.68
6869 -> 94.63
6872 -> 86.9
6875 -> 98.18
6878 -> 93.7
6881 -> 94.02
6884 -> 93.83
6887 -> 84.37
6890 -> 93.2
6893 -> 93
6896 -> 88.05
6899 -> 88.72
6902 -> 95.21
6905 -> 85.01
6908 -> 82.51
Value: 0.12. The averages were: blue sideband 70.4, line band 65.9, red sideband 90.6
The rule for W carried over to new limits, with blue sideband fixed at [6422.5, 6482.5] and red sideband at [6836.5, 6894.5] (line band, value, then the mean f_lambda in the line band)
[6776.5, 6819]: -0.13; 97.7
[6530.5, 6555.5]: -0.16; 85.5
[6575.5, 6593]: -0.17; 88.6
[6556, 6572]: -0.18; 88.3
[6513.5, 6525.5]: 0.11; 65.5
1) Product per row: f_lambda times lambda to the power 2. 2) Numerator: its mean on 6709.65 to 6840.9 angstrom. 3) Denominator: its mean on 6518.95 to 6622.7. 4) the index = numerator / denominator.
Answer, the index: 1.28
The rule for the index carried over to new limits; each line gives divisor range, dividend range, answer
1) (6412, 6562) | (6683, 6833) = 1.84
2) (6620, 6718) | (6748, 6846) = 0.64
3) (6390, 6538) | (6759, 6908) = 1.49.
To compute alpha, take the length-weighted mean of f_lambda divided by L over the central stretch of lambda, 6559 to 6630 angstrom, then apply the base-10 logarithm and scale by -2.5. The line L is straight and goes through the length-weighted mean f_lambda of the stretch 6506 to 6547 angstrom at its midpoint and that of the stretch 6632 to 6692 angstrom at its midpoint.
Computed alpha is 0.151 mag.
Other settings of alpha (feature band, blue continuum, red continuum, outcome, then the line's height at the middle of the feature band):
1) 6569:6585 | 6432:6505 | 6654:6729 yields 0.372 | 118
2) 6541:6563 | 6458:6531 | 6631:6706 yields 0.155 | 101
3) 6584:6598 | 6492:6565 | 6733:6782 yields -0.130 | 88.1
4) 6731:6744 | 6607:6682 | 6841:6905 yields -0.056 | 128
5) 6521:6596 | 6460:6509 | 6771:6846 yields -0.153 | 75.3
